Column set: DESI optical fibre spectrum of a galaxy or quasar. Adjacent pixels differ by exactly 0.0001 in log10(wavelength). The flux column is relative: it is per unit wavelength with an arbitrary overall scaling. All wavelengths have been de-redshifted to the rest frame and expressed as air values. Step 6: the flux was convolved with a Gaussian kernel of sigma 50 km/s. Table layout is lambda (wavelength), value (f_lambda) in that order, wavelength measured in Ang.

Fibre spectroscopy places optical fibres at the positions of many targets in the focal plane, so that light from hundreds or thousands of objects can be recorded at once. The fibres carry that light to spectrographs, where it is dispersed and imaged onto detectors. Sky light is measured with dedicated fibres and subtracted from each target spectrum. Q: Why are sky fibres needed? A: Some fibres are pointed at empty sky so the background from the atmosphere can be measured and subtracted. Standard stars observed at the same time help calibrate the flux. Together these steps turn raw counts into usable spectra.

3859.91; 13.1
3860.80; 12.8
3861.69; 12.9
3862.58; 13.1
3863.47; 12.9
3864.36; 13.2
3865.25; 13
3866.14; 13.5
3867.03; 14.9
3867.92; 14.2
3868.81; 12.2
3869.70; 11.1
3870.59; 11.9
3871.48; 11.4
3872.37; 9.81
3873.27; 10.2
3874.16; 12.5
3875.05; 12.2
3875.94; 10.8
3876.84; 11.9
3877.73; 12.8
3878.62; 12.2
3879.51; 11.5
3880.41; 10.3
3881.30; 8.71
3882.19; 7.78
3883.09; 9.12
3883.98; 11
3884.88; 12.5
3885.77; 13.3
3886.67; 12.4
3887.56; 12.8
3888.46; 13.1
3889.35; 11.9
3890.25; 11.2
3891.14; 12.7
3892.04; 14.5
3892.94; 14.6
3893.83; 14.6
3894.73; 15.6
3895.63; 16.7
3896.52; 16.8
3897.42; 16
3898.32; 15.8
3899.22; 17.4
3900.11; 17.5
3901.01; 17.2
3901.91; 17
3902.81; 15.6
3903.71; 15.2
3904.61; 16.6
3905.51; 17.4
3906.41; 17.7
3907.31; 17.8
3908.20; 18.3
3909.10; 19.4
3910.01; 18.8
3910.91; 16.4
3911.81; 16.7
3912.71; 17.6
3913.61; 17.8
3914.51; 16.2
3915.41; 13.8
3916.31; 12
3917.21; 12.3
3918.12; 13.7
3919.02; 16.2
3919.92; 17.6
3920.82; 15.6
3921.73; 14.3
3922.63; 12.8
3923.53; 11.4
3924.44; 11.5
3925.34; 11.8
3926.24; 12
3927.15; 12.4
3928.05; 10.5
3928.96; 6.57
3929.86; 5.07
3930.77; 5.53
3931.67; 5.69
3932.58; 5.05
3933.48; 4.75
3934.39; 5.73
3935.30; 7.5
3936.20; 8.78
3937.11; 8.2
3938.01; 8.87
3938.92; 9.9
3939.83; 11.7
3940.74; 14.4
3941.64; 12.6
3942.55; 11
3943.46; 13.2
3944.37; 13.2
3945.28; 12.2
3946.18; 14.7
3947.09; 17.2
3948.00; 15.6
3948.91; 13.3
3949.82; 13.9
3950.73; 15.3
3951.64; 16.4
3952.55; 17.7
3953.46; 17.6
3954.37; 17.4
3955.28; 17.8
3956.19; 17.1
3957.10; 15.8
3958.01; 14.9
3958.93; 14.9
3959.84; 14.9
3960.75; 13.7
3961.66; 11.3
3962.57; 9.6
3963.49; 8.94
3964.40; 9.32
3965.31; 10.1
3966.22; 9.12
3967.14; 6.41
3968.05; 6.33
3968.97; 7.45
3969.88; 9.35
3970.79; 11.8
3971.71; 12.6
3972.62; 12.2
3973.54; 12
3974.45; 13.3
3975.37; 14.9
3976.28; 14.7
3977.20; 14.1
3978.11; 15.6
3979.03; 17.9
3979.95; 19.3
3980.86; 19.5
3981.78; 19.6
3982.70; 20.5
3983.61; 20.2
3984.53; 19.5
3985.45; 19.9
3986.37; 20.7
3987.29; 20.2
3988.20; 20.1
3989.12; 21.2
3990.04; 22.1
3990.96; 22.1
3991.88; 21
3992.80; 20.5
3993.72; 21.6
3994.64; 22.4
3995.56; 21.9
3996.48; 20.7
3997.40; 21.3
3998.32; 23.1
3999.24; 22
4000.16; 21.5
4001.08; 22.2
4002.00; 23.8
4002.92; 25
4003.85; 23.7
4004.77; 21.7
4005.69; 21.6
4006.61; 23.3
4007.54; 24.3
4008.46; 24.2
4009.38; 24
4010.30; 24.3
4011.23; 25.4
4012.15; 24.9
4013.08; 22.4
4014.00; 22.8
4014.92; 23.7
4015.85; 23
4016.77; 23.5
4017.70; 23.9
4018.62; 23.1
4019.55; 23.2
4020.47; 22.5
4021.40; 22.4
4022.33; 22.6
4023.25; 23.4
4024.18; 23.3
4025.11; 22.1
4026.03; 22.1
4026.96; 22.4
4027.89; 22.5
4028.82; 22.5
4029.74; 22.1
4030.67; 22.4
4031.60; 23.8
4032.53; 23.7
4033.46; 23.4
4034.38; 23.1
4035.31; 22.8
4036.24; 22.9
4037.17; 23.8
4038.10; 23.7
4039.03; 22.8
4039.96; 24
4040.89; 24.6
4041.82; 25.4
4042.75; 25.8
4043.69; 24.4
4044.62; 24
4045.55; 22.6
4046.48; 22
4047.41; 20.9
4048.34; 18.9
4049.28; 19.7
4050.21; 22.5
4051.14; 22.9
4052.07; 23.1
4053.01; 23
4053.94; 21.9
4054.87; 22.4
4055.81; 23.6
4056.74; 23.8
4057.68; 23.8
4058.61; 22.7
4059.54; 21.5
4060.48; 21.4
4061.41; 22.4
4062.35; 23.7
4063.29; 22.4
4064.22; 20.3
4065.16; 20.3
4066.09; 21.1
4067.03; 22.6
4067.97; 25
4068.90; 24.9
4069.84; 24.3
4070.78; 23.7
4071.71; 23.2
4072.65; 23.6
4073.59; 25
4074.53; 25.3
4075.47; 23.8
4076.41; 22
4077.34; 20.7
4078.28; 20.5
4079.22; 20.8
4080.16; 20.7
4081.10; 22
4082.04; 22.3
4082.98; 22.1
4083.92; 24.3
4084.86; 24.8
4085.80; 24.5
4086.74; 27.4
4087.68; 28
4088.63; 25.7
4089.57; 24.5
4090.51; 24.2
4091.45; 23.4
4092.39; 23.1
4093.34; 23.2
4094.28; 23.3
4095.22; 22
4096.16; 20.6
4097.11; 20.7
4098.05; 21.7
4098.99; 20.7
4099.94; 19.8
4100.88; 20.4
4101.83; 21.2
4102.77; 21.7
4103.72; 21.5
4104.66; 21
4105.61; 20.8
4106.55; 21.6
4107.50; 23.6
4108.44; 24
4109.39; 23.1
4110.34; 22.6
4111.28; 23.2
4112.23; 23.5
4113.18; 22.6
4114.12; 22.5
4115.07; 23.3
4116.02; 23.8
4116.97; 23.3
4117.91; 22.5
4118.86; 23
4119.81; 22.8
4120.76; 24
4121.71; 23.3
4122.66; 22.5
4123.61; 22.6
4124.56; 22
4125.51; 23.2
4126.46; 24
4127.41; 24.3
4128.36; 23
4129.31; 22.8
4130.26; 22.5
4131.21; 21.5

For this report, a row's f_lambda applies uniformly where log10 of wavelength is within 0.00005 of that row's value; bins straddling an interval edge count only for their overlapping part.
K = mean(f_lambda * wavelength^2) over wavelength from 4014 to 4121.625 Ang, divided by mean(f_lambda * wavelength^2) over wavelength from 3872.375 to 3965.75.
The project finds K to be 1.9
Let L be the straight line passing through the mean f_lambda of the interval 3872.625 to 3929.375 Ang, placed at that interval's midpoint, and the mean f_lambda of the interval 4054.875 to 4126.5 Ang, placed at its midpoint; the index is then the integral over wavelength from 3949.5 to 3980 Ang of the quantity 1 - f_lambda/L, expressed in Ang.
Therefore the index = 6.6 Ang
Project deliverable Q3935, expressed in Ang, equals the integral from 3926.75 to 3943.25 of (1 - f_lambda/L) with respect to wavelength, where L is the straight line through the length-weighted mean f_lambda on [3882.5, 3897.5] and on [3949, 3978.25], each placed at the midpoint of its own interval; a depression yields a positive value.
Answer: 5.7 Ang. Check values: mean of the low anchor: 13.3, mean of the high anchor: 13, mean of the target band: 8.63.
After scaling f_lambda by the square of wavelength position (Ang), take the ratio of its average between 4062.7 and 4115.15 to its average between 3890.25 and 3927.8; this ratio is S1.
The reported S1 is 1.6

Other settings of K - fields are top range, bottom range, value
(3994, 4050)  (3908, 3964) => 1.85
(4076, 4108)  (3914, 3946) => 2.22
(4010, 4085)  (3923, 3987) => 1.87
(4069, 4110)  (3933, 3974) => 2.01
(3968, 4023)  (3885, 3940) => 1.58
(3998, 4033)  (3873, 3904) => 1.85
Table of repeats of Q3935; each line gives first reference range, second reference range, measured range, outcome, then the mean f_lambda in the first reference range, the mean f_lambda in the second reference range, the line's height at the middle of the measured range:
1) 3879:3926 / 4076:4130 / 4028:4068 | -4.4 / 14.5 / 22.8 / 20.5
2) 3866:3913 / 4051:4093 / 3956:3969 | 4.6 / 14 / 23.2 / 17.7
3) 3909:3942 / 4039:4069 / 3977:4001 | -4.4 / 11.8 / 22.7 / 17.2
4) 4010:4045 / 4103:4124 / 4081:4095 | -0.8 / 23.4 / 22.8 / 22.9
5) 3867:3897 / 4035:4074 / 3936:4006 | 7.2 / 12.3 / 22.9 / 17.8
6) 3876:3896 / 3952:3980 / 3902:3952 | -1.4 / 12.3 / 13.1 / 12.7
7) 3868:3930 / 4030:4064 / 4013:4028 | -1.2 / 13.7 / 22.9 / 21.3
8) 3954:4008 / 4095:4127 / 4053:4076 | -2.8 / 17.3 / 22.3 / 20.5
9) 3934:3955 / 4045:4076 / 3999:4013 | -4.1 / 13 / 22.7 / 18.1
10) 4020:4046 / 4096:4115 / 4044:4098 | -0.8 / 23.3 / 21.9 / 22.5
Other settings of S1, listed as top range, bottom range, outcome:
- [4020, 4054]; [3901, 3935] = 1.82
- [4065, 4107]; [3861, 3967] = 1.90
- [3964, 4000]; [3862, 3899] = 1.41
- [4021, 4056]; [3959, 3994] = 1.54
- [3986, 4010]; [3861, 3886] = 2.00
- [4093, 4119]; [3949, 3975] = 1.87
